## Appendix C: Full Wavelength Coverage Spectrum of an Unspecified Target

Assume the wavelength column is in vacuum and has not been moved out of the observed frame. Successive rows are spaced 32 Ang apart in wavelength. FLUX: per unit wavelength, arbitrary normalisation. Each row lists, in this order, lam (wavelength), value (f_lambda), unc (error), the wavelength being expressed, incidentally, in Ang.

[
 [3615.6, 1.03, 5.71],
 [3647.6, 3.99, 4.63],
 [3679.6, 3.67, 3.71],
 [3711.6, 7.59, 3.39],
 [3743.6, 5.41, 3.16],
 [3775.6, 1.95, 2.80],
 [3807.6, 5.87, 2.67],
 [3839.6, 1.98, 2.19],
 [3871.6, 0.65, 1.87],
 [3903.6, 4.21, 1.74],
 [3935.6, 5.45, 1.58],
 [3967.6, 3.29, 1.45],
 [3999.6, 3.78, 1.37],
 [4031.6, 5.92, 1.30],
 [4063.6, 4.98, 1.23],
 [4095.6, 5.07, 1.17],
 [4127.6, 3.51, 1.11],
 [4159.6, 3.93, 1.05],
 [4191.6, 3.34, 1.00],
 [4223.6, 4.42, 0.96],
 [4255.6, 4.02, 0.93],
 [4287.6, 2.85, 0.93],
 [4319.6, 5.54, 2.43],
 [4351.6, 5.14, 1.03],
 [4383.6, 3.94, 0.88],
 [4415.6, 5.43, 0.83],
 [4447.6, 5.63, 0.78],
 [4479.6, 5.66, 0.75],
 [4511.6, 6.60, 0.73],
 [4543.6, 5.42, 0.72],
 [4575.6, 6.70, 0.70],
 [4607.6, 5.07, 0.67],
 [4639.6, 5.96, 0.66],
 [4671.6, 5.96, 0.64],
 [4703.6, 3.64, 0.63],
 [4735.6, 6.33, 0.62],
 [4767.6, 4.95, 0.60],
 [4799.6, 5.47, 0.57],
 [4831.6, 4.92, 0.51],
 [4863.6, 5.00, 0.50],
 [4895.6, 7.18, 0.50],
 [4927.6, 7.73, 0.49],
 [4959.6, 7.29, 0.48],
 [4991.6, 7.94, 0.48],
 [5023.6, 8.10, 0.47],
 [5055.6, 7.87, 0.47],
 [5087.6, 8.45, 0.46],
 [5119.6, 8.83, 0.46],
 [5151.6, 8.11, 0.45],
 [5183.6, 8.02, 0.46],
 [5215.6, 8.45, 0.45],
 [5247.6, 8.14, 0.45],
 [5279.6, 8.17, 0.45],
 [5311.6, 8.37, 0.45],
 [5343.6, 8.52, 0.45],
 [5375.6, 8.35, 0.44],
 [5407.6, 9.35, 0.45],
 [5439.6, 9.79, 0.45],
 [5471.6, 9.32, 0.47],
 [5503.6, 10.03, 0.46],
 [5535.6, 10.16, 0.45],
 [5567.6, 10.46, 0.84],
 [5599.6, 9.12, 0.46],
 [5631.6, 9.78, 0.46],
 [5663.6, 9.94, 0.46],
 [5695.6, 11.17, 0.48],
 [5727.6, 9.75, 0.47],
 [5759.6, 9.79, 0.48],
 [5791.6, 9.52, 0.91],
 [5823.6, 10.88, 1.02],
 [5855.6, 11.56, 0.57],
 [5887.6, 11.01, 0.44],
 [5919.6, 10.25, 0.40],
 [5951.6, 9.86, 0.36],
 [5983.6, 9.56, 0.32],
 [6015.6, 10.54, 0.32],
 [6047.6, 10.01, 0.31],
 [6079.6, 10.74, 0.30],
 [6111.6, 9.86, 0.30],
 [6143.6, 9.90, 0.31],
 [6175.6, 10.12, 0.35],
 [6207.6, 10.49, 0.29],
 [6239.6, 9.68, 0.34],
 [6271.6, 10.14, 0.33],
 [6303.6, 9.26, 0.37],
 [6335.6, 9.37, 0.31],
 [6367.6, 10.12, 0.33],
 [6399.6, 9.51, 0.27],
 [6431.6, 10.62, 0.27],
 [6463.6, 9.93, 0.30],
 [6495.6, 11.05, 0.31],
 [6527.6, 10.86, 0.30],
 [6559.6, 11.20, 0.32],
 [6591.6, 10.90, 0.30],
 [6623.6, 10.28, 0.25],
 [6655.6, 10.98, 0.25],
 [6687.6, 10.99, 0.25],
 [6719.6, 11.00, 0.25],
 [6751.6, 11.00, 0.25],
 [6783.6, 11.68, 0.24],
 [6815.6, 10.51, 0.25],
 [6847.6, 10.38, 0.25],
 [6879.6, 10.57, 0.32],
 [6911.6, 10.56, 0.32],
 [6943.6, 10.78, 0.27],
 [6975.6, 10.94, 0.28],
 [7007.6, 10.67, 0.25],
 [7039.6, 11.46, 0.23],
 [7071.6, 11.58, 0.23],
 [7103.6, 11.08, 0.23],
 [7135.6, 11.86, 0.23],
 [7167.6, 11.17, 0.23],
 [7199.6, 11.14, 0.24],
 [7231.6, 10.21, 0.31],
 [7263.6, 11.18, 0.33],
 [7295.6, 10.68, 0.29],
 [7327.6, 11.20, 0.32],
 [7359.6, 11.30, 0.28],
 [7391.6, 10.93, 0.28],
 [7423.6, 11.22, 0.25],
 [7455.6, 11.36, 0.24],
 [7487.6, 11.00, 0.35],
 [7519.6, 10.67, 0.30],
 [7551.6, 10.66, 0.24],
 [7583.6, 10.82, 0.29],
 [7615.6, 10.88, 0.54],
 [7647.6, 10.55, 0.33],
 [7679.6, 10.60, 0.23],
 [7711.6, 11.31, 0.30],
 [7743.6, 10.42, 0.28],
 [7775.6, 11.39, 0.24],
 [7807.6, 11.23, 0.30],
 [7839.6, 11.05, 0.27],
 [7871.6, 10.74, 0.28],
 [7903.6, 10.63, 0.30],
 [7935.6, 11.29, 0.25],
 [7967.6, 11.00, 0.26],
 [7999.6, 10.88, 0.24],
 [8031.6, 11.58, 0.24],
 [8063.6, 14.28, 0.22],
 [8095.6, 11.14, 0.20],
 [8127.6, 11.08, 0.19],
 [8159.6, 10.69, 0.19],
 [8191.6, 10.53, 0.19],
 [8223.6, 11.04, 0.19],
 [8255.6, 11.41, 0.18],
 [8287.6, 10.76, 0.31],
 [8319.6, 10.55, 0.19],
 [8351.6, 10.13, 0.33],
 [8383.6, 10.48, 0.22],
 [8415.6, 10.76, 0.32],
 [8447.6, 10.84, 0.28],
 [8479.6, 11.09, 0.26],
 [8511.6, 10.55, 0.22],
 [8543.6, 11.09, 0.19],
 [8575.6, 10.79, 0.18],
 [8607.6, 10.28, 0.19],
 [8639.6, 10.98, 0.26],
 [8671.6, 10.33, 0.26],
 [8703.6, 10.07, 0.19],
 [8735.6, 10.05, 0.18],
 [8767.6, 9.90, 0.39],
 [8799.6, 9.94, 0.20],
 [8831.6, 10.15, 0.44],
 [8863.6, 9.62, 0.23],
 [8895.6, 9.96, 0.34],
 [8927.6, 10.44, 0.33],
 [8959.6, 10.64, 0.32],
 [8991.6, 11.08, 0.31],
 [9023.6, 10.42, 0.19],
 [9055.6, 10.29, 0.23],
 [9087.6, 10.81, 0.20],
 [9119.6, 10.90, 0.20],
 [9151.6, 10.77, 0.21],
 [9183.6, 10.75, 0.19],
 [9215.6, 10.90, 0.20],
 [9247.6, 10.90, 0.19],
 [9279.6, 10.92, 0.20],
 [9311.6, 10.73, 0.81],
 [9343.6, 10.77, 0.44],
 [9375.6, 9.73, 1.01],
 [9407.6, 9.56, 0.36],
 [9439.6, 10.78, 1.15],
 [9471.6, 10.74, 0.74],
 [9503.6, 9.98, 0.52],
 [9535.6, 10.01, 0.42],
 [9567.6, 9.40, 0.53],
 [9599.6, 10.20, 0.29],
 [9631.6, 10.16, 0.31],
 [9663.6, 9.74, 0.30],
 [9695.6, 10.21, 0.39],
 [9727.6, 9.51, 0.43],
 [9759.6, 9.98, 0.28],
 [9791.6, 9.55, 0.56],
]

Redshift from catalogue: 0.227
